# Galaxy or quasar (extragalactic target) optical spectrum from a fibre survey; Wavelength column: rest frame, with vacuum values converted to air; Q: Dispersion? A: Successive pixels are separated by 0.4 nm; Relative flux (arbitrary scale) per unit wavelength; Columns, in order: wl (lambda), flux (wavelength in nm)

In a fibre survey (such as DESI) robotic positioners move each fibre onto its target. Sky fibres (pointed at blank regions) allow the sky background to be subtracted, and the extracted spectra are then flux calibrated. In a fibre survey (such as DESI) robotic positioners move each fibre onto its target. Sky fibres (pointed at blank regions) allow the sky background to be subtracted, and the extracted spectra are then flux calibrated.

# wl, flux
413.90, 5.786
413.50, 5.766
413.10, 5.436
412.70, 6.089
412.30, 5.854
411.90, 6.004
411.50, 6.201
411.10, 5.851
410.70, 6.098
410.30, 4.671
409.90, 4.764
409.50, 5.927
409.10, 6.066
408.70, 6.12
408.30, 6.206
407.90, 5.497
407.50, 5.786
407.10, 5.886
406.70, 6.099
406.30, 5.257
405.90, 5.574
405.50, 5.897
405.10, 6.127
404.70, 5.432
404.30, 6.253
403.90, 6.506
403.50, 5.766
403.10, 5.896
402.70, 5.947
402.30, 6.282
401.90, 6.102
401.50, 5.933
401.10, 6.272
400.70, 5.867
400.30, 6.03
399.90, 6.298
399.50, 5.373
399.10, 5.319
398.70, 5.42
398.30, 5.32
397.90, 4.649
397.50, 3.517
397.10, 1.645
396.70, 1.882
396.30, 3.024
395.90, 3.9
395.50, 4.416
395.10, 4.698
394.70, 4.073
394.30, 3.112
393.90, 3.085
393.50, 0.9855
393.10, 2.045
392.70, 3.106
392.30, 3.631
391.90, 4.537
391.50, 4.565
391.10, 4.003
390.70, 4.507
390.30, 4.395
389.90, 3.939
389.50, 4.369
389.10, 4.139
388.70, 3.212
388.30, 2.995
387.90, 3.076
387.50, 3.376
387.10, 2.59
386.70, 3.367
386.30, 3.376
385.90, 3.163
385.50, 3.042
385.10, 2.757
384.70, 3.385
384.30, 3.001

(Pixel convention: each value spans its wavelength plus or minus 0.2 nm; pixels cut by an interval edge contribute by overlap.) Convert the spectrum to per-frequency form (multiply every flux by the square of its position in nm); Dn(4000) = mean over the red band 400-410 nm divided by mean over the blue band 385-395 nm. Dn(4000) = 1.85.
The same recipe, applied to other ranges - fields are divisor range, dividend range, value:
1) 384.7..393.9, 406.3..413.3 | 1.88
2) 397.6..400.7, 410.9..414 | 1.15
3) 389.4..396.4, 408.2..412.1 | 1.71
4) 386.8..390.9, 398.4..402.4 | 1.70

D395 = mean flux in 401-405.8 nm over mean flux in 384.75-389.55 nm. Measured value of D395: 1.8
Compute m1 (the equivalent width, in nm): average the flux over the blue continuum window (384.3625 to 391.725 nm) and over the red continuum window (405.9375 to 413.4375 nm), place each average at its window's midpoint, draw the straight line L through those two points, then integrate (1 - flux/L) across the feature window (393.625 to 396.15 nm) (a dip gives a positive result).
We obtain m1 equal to 0.29 nm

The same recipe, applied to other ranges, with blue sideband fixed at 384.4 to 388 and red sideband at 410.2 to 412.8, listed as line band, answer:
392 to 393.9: 0.60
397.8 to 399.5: -0.29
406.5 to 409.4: -0.25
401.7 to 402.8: -0.29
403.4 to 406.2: -0.43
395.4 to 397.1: 0.47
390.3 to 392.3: -0.36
